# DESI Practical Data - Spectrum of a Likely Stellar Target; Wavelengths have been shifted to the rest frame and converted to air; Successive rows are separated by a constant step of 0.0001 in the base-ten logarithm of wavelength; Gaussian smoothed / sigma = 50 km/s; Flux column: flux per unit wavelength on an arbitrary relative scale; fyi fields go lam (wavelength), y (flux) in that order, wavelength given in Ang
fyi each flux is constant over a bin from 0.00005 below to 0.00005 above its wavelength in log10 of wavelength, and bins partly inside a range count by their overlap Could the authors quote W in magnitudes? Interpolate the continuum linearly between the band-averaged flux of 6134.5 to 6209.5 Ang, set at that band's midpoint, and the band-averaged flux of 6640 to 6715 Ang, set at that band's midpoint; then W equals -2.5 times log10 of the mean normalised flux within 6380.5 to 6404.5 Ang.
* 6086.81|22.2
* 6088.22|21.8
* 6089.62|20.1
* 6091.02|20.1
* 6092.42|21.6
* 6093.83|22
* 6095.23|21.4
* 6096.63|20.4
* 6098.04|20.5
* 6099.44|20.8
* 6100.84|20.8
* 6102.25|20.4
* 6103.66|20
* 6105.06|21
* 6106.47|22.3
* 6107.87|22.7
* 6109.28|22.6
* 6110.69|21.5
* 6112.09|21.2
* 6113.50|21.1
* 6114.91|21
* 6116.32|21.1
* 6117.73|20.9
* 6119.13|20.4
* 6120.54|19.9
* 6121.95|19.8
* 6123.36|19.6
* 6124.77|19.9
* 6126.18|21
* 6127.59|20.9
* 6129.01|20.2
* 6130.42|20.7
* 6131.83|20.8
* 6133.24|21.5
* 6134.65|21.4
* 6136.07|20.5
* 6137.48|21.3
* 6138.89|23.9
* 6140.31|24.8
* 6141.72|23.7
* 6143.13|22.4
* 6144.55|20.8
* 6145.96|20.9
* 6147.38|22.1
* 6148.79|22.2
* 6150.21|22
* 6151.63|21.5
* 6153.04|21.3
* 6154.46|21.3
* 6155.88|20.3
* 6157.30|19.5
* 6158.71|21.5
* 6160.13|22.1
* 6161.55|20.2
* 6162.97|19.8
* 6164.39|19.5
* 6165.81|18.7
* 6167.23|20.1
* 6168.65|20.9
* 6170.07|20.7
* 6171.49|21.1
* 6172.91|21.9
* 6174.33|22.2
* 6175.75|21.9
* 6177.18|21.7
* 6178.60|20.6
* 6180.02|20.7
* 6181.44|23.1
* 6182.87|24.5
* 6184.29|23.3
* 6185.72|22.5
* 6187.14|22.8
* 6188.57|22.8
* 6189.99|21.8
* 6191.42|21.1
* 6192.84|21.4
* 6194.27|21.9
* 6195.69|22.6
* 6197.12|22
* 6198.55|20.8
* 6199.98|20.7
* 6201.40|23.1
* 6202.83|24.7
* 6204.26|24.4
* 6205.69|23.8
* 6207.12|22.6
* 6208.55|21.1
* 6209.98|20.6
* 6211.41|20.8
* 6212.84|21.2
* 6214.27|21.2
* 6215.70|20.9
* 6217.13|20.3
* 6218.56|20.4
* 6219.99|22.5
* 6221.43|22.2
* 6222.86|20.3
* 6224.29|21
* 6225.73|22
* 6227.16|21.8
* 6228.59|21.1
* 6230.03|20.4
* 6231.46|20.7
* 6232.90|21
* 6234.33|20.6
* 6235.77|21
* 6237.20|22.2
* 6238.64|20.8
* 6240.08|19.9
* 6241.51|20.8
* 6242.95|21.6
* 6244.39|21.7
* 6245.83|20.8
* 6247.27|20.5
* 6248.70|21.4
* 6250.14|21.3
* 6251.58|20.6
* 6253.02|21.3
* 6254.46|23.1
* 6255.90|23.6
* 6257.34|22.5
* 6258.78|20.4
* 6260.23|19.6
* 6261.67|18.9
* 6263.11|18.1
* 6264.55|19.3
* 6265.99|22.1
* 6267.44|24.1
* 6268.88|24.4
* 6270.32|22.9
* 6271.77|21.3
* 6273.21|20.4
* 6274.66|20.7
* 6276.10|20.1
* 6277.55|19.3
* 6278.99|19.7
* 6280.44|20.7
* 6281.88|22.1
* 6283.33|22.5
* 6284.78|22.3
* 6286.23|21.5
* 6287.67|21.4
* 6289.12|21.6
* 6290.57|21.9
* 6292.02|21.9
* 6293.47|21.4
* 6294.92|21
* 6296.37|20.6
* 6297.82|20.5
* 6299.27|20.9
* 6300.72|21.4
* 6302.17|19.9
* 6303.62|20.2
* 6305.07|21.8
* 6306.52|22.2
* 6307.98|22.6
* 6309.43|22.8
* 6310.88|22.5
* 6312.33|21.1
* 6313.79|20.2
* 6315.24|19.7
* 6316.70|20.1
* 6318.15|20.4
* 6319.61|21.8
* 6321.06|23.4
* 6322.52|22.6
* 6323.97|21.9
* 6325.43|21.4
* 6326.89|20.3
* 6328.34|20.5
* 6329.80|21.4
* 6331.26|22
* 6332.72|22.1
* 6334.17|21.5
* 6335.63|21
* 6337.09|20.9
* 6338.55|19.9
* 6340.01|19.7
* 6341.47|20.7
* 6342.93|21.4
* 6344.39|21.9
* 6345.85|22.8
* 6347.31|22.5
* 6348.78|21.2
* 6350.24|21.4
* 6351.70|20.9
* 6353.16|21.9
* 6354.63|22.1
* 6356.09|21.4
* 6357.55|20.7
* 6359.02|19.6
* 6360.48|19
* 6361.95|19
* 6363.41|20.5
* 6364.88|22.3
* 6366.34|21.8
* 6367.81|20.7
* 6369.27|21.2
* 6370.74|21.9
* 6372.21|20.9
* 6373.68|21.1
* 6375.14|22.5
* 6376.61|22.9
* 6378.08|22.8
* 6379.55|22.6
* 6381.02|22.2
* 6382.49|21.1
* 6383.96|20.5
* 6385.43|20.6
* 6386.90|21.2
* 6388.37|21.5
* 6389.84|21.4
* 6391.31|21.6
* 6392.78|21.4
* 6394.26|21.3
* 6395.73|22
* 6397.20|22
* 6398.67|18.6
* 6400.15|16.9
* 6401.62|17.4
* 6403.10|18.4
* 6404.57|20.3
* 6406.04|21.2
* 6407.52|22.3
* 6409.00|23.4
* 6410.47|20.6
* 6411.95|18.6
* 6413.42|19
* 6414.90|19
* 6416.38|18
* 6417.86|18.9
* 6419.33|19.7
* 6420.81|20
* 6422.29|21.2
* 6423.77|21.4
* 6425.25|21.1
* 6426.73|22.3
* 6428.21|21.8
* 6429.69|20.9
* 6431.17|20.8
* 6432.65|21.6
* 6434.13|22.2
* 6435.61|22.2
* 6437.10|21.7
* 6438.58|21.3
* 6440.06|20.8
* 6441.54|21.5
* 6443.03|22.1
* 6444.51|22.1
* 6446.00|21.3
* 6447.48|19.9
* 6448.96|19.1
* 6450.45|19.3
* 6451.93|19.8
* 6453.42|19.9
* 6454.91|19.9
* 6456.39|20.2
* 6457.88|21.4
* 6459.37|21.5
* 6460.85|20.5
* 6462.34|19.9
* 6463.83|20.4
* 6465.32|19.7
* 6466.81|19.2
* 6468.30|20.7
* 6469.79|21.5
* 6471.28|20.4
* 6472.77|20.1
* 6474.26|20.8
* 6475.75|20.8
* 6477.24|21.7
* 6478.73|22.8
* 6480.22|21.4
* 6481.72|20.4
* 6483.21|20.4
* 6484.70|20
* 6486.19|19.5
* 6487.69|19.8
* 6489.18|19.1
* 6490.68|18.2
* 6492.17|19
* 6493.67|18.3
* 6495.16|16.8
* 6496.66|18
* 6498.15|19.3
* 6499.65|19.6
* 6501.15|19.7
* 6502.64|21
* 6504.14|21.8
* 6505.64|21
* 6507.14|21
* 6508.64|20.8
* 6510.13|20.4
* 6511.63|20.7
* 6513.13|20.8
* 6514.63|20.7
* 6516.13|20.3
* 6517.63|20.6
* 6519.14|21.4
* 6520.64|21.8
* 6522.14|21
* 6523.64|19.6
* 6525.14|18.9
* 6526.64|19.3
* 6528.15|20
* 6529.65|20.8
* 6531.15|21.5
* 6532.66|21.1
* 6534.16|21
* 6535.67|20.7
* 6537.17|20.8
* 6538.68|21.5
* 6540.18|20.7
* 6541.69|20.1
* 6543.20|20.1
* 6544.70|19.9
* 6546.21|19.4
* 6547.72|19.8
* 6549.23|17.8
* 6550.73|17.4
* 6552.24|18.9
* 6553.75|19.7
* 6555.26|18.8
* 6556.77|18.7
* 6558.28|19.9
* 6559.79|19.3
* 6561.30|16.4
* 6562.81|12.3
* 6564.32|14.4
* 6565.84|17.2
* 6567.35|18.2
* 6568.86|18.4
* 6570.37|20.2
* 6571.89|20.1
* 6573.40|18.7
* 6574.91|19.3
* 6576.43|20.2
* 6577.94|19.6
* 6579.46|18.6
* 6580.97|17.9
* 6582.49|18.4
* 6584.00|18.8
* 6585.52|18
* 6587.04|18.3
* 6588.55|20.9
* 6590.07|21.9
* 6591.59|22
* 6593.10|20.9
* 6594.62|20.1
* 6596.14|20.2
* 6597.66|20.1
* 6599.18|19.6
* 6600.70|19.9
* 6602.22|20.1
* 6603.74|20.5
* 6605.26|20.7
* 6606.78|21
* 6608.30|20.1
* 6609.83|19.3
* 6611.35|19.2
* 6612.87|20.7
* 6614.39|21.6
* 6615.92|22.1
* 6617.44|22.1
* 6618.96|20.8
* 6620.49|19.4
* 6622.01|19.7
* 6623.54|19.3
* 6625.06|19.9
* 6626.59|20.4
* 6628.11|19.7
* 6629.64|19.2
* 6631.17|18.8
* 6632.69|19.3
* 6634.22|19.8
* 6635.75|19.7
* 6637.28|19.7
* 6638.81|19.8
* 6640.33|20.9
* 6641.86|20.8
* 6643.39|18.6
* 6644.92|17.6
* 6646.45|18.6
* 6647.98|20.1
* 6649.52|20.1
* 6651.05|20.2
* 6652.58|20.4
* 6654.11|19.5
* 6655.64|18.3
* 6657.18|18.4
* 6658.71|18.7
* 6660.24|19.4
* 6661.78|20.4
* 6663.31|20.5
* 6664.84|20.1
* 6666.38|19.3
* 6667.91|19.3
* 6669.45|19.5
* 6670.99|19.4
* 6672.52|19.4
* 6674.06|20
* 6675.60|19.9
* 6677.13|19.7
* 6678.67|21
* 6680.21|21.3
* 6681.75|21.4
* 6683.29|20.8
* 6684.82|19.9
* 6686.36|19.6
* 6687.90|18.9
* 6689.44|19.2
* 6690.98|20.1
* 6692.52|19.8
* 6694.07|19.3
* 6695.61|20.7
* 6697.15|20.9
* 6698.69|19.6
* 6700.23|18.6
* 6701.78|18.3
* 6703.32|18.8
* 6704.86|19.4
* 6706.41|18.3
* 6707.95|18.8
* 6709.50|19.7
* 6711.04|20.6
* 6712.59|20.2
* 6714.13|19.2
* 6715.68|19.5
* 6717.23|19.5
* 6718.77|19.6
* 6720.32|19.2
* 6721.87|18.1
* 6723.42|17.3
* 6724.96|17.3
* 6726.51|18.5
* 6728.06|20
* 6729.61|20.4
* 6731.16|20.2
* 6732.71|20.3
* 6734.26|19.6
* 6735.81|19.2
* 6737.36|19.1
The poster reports 0.019 mag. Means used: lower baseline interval 21.8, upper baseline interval 19.7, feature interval 20.5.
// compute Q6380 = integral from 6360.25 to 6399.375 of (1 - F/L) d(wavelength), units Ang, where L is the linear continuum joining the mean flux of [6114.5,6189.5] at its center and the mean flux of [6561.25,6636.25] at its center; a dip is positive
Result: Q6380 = -1.7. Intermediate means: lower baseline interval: 21.3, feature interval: 21.3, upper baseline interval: 19.5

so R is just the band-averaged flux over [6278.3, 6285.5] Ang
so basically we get 21.5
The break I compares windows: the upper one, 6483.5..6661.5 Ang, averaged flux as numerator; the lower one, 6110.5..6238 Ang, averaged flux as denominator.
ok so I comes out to 0.9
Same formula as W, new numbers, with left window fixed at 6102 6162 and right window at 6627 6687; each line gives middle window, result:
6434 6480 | -0.02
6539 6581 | 0.07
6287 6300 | -0.02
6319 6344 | -0.03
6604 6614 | -0.02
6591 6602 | -0.02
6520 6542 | -0.03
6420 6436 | -0.05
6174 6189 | -0.06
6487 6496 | 0.10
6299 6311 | -0.04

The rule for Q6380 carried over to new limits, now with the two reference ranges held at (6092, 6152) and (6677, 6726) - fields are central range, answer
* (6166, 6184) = -0.4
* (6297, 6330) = -0.9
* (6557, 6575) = 1.9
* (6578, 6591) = 0.5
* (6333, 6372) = -1.0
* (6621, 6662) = 0.4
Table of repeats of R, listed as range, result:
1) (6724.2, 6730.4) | 19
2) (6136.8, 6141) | 23.3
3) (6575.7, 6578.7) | 19.9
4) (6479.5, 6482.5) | 20.9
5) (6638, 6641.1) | 20.4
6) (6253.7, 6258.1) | 23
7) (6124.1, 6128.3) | 20.6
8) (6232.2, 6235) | 20.8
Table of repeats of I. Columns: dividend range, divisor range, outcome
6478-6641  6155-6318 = 0.93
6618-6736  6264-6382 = 0.92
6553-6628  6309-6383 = 0.91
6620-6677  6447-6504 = 0.98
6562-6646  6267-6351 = 0.91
